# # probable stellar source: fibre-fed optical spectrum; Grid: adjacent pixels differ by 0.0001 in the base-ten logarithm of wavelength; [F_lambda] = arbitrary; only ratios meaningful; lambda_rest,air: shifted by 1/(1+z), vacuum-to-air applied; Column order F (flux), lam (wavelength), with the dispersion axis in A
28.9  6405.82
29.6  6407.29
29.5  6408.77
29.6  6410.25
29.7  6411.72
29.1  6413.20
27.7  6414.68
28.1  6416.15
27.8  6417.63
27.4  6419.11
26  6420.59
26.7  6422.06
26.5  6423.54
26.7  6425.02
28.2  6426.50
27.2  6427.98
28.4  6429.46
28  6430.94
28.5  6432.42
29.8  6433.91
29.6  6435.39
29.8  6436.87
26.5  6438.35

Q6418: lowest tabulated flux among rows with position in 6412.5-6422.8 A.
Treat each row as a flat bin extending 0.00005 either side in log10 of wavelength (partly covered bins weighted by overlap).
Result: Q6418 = 26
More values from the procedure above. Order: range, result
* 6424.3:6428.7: 26.7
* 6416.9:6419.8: 27.4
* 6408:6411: 29.5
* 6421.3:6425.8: 26.5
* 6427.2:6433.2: 27.2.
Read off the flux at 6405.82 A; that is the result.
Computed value 28.9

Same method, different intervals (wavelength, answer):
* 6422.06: 26.7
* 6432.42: 28.5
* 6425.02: 26.7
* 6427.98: 27.2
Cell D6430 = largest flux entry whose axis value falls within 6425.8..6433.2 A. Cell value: 28.5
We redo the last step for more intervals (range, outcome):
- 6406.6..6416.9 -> 29.7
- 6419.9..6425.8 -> 26.7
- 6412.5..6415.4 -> 29.1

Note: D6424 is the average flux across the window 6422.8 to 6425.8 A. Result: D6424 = 26.6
